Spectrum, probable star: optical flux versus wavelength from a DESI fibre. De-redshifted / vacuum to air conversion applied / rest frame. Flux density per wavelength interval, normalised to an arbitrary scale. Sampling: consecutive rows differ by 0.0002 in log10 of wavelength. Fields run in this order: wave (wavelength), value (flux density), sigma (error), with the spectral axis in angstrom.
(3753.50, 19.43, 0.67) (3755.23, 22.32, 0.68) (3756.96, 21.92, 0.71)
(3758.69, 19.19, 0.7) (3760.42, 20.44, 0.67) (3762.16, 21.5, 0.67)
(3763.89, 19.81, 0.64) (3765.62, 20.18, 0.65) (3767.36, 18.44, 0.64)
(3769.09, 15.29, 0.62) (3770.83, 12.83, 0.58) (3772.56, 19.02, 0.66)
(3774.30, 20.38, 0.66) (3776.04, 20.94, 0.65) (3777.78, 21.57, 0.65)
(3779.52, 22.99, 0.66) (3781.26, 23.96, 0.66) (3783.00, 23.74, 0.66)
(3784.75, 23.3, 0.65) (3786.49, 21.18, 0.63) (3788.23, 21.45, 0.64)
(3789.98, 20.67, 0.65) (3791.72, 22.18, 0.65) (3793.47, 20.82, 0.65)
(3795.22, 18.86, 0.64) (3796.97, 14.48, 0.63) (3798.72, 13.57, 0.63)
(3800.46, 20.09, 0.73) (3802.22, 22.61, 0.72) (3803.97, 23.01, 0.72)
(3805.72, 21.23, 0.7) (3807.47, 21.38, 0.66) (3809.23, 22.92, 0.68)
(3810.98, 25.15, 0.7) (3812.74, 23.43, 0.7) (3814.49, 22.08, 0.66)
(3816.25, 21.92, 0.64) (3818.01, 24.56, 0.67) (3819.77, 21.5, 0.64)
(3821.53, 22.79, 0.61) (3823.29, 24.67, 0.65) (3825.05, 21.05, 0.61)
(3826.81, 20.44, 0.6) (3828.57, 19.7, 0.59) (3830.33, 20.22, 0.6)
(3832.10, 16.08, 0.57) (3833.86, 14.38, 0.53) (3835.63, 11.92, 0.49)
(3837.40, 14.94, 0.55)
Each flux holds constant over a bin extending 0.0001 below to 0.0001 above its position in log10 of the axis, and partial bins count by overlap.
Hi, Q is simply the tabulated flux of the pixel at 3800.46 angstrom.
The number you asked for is 20.09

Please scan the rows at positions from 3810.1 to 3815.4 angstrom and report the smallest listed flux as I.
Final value 22.08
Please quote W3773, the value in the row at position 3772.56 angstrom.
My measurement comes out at 19.02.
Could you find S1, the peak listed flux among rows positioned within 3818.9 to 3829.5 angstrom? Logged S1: 24.67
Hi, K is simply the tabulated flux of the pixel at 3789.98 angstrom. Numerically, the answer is 20.67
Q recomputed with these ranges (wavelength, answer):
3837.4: 14.94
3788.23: 21.45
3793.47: 20.82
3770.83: 12.83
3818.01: 24.56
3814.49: 22.08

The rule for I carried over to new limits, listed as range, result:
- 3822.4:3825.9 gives 21.05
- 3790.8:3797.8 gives 14.48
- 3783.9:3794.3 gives 20.67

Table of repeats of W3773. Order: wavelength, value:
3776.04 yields 20.94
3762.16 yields 21.5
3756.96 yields 21.92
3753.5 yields 19.43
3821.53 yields 22.79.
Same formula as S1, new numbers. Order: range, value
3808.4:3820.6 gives 25.15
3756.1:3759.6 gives 21.92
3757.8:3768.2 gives 21.5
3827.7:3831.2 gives 20.22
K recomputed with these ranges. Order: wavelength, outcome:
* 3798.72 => 13.57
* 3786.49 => 21.18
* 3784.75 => 23.3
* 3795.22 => 18.86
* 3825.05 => 21.05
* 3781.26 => 23.96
